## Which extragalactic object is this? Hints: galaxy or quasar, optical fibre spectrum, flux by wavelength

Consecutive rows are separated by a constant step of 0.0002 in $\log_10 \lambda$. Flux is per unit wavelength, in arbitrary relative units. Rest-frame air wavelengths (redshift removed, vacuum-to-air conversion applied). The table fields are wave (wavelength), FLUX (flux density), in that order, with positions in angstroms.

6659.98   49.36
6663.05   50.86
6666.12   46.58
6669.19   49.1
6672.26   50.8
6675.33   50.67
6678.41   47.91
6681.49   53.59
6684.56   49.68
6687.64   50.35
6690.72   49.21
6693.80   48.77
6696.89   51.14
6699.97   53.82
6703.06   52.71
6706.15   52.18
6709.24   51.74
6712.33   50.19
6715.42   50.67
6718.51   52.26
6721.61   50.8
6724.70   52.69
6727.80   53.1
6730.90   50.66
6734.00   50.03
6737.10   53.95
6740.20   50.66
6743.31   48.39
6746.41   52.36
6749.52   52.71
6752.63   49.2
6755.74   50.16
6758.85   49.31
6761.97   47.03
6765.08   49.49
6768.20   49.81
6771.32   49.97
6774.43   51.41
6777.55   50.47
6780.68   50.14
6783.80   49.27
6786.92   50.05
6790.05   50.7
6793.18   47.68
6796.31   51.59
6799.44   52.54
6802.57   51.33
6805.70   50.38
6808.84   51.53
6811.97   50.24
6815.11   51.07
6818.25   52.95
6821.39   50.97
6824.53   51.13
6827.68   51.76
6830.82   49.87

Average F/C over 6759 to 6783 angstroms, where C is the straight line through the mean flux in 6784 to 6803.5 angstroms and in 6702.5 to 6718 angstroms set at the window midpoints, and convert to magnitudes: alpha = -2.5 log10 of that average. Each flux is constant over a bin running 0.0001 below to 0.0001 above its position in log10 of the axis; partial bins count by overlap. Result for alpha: 0.02 mag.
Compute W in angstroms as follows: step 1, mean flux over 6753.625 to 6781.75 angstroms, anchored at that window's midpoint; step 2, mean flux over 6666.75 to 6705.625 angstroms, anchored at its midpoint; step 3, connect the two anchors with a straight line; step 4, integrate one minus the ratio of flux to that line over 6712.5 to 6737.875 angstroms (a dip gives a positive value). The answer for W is -0.7 angstroms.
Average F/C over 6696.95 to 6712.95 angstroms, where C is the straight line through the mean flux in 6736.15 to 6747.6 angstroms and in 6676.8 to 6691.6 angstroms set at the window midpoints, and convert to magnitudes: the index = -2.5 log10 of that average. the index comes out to -0.03 mag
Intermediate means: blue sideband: 50.2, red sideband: 51.2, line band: 52.1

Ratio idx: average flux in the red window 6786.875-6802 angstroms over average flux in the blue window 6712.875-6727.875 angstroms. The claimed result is 0.98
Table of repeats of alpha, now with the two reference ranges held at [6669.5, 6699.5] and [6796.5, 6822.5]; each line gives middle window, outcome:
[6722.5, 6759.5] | -0.01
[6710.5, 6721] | -0.01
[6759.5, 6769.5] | 0.05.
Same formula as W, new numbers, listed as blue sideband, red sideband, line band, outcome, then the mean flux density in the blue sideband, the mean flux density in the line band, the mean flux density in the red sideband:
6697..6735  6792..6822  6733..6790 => 1.28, 51.7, 50.3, 51.1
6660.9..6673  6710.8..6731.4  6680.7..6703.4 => -0.31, 49.2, 51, 51.5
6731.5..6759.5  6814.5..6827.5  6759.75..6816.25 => 1.09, 50.8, 50.2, 51.6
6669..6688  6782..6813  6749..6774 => 0.41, 50.4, 49.7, 50.5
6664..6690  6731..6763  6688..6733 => -1.12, 49.8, 51.4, 50.4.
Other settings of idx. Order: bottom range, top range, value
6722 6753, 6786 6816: 0.99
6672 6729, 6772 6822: 0.99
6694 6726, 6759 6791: 0.96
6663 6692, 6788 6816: 1.02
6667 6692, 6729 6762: 1.01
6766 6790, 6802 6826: 1.02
